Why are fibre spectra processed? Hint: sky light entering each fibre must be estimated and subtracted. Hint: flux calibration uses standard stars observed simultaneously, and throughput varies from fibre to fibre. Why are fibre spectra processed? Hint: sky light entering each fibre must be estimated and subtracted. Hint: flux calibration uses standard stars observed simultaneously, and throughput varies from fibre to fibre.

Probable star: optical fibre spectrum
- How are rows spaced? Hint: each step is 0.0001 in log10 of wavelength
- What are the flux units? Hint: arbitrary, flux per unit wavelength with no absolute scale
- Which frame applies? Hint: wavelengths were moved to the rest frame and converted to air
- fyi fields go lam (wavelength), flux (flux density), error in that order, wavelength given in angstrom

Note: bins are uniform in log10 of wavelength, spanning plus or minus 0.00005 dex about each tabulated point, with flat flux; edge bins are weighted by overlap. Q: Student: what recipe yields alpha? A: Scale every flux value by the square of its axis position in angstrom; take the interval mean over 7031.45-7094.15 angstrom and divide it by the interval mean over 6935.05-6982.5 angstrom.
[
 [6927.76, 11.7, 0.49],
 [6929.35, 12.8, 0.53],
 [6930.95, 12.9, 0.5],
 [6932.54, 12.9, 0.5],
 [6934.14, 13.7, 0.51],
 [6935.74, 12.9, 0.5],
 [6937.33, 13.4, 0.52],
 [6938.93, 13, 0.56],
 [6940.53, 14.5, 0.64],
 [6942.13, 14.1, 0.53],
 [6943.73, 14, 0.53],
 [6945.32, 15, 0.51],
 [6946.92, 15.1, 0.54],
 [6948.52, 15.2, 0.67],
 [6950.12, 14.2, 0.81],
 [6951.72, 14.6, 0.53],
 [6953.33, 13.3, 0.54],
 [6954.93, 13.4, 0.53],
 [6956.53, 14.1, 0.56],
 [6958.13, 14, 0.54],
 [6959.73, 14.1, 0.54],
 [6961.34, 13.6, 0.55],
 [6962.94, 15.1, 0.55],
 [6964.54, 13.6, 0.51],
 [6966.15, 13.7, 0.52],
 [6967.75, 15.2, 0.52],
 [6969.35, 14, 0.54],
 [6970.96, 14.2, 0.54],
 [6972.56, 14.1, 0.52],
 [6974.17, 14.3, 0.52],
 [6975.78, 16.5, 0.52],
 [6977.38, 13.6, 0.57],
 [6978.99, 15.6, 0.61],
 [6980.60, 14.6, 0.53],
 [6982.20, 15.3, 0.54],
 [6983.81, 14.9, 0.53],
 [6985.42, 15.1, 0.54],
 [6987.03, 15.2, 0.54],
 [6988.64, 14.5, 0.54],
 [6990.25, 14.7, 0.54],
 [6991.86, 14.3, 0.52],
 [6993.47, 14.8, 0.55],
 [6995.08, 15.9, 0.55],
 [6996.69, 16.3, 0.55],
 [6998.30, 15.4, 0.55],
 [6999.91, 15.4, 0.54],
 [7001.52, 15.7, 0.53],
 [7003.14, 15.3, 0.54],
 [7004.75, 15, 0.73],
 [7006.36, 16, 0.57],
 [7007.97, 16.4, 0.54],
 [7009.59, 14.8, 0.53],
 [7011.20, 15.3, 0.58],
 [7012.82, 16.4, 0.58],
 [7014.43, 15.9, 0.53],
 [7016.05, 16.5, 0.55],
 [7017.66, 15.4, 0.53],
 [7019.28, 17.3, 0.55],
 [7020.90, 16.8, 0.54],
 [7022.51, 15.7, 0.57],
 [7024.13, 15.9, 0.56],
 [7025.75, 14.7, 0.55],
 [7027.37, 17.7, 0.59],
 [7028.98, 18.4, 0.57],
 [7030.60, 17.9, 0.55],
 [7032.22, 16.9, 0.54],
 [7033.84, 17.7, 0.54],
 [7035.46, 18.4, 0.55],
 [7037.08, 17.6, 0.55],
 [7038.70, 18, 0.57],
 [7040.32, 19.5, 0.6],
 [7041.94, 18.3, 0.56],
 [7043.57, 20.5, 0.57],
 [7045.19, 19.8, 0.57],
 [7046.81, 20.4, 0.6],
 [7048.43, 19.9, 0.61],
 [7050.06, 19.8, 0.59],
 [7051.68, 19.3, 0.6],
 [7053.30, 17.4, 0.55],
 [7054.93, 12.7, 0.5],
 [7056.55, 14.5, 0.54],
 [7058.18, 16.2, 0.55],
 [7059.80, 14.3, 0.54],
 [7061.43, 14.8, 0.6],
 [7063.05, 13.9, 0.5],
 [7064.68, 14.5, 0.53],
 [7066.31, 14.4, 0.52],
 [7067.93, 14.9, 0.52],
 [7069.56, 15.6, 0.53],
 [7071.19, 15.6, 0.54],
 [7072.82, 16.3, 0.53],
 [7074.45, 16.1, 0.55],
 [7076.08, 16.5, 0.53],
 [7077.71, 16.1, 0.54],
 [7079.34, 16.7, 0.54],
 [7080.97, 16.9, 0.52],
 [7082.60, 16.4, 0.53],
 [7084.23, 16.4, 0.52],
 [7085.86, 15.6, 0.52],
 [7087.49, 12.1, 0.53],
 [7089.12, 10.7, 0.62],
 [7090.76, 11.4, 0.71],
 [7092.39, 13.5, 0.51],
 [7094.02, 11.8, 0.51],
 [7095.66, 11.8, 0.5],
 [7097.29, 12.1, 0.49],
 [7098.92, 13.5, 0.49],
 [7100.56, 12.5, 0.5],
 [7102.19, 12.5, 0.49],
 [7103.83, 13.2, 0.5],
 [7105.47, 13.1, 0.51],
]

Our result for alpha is 1.17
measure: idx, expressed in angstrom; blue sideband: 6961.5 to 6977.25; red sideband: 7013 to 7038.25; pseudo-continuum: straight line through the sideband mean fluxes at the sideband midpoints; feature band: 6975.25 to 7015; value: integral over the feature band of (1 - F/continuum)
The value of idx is 0.6 angstrom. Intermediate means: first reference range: 14.5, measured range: 15.3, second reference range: 16.9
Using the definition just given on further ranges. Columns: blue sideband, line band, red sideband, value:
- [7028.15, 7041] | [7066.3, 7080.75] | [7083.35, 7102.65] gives -1.4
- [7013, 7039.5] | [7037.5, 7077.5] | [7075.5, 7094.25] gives -2.8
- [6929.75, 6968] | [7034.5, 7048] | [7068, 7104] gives -4.7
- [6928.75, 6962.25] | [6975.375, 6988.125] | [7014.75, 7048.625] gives 0.4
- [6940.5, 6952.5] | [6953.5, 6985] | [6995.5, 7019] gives 1.3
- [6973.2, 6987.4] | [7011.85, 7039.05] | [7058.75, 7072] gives -3.6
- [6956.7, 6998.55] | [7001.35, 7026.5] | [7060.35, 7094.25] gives -1.8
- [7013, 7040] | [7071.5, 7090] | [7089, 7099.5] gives -3.2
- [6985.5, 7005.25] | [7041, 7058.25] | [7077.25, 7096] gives -4.2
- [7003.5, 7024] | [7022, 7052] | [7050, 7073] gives -4.9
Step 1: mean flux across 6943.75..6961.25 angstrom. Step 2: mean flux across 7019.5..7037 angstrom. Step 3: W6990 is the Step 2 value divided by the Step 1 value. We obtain 1.20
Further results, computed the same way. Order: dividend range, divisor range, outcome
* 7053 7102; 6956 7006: 0.98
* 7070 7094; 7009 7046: 0.87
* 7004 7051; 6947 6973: 1.22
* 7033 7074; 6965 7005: 1.14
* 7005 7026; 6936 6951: 1.12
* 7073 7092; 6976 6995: 1.01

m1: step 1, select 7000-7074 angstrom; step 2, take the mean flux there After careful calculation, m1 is 16.6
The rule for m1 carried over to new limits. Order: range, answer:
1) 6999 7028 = 15.9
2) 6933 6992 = 14.3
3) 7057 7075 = 15.1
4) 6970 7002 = 15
